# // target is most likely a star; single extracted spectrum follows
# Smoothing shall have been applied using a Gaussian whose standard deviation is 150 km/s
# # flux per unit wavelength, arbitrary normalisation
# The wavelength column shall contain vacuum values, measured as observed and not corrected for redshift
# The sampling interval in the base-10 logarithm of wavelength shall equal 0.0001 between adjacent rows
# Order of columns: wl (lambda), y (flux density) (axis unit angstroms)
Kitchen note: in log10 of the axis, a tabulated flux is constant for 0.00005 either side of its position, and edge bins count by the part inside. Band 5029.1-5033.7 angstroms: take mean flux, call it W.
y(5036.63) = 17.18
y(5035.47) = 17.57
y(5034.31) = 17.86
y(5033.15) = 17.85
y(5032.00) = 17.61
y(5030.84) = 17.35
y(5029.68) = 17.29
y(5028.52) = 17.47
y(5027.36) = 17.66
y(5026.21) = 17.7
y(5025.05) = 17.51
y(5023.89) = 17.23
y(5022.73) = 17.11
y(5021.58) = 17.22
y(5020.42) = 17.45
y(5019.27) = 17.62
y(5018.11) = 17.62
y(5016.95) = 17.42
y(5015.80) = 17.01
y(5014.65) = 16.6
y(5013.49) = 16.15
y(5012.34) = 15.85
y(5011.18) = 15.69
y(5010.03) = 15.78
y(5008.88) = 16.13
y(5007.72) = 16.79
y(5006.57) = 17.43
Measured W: 17.5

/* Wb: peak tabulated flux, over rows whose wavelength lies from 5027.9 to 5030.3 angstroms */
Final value 17.47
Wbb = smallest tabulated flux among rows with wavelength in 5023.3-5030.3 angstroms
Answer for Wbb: 17.23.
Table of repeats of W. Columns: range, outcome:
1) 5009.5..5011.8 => 15.7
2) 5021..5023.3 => 17.2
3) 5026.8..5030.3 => 17.4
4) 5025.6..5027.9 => 17.7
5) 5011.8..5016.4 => 16.4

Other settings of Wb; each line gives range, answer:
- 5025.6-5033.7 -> 17.85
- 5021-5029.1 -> 17.7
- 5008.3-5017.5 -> 17.42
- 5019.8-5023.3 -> 17.45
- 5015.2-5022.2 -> 17.62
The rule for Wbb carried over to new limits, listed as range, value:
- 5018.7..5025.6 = 17.11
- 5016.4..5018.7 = 17.42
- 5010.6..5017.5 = 15.69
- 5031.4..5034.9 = 17.61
